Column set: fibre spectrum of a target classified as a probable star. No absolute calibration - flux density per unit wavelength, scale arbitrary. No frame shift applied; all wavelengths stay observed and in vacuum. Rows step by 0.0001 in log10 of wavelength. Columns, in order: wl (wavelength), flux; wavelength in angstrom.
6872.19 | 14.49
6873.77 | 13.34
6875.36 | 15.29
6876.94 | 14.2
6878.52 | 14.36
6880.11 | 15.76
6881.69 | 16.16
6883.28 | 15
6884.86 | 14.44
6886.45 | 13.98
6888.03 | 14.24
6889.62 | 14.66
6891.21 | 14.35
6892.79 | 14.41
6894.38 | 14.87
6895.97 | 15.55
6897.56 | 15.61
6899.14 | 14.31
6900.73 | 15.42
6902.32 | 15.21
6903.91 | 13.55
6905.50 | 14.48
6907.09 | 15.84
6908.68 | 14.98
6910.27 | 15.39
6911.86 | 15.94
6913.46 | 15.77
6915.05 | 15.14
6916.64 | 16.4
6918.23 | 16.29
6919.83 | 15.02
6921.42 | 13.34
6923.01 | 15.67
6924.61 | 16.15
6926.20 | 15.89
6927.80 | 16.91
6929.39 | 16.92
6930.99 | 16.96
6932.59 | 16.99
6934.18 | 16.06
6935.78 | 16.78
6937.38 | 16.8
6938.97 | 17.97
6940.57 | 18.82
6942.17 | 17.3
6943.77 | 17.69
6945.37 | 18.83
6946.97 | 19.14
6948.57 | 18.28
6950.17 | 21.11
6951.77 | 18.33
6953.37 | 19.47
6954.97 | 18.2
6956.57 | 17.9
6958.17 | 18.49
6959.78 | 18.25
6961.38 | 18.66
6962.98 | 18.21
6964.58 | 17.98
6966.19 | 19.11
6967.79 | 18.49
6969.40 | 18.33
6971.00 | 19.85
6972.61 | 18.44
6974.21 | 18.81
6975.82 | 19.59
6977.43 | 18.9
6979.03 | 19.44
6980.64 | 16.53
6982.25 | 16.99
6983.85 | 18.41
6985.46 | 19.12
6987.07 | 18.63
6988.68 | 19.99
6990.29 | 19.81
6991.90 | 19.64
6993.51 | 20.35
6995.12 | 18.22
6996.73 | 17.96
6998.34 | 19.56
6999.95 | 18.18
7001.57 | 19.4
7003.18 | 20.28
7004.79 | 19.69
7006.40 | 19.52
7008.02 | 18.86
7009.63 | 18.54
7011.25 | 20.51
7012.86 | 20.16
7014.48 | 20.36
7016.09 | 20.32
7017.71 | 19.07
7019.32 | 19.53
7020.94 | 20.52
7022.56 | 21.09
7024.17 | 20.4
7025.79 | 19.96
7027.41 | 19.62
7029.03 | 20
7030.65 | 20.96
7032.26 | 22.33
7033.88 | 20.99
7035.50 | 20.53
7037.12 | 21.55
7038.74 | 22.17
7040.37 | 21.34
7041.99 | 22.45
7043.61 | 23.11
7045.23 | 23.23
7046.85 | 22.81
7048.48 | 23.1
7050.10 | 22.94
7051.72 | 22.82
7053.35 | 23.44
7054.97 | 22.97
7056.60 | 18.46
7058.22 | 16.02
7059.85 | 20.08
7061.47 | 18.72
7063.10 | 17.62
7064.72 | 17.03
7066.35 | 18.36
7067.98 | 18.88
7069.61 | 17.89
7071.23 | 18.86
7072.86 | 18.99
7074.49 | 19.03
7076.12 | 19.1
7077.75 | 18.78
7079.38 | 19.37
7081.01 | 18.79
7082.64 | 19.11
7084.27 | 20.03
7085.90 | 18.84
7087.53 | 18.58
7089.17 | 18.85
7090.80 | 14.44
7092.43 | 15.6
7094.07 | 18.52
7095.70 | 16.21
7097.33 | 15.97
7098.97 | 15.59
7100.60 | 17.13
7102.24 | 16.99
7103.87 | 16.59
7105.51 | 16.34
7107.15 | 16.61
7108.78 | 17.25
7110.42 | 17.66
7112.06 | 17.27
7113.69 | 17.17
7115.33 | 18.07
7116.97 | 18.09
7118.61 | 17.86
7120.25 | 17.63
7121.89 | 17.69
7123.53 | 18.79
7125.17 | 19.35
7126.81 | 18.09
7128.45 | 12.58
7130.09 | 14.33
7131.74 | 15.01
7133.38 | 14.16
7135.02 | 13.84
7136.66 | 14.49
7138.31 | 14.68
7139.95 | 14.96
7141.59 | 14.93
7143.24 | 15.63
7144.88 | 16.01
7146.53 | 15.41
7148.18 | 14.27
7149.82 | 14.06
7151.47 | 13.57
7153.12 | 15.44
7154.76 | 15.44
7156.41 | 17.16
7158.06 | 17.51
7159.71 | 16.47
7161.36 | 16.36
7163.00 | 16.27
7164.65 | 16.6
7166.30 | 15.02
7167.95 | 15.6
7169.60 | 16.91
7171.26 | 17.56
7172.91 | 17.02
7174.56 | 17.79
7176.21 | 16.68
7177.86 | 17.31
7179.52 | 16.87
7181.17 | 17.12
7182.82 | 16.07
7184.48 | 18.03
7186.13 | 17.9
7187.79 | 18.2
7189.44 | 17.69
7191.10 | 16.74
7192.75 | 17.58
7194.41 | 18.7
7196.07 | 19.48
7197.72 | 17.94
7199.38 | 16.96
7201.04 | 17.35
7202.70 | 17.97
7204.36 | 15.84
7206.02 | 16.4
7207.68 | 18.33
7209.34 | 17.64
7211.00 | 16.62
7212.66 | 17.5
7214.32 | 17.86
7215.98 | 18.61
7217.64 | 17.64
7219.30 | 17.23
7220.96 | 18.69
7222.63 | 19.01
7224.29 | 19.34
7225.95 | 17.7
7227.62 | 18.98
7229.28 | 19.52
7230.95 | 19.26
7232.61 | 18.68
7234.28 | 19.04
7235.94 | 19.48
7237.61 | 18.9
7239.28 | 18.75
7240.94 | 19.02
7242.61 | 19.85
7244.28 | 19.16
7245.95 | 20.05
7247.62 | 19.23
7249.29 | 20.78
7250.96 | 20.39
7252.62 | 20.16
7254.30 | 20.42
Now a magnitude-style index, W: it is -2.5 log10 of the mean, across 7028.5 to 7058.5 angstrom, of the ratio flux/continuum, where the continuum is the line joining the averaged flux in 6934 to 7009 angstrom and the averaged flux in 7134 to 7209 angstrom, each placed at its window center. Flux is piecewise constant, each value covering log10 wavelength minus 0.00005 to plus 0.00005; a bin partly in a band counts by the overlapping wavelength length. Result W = -0.21 mag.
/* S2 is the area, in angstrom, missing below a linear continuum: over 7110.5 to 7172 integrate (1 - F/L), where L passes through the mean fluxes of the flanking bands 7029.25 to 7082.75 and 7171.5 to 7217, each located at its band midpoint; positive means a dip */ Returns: 8.3 angstrom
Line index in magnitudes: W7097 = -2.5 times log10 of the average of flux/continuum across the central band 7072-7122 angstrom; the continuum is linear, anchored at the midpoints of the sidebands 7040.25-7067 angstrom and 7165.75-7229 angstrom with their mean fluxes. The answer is 0.13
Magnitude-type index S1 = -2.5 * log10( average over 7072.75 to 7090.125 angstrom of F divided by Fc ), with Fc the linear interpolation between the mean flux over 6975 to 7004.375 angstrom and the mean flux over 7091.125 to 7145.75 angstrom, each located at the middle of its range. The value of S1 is -0.11 mag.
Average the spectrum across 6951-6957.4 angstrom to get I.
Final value 18.5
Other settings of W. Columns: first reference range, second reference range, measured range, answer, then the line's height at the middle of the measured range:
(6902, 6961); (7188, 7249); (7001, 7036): -0.16 mag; 17.3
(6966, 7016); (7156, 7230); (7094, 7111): 0.09 mag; 18.2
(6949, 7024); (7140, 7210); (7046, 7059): -0.18 mag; 18.3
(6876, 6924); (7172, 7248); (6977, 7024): -0.20 mag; 16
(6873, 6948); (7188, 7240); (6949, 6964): -0.17 mag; 16.1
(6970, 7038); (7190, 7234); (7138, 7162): 0.19 mag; 18.5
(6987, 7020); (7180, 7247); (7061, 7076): 0.04 mag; 19.1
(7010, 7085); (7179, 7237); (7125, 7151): 0.26 mag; 19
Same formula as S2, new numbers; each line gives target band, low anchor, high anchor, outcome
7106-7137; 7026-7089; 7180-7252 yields 4.5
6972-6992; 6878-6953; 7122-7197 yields -3.3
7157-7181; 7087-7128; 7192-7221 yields 1.1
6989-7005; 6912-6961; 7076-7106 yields -1.8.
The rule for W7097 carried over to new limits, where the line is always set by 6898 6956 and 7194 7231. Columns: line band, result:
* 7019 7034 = -0.20 mag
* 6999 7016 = -0.15 mag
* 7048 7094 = -0.11 mag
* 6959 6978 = -0.12 mag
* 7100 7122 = 0.01 mag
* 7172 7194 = 0.03 mag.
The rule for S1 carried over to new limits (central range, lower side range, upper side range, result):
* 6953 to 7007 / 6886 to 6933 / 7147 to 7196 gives -0.20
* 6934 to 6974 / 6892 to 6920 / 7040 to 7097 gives -0.12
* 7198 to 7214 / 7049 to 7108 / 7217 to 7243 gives 0.09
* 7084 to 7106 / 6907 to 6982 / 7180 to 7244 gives 0.05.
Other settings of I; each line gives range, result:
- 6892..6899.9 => 15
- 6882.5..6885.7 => 14.7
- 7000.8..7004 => 19.9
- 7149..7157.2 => 15.1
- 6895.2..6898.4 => 15.6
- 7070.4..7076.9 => 19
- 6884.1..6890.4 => 14.3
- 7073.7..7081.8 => 19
